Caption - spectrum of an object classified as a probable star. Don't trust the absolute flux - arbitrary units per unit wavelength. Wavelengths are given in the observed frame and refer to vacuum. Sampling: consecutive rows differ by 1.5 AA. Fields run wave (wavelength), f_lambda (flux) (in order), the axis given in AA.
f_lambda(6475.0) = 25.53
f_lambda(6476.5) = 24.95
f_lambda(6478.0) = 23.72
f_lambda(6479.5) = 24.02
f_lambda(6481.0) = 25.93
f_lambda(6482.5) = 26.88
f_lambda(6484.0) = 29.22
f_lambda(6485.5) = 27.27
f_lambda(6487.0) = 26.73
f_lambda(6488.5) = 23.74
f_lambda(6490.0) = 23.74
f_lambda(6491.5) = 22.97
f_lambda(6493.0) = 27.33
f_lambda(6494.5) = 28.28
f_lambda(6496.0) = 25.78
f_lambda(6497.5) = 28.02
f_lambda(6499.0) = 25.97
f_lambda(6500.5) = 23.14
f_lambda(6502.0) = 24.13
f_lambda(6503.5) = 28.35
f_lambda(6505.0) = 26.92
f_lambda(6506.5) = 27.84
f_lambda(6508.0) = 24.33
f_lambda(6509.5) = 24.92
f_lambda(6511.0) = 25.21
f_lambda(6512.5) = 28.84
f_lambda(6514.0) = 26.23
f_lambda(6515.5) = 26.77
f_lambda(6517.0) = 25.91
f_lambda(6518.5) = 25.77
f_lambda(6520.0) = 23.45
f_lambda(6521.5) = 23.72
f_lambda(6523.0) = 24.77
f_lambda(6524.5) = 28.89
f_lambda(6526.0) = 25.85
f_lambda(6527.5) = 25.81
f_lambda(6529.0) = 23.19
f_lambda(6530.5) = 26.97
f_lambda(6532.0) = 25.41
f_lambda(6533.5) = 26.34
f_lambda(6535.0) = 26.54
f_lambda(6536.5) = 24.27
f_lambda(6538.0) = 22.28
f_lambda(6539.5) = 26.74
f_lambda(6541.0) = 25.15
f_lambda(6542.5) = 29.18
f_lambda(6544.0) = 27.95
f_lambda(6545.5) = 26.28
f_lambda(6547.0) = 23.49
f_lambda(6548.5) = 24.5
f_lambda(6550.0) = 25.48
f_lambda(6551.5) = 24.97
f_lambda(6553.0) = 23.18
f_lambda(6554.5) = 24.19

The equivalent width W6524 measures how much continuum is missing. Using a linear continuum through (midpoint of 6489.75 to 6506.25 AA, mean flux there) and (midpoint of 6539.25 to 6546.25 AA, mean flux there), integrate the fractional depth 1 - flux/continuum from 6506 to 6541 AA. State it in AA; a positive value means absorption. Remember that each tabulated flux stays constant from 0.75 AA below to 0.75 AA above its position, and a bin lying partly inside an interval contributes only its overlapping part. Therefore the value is 1.29 AA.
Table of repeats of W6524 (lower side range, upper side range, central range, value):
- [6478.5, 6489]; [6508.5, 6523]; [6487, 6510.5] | 0.19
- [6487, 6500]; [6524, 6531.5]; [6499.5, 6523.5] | 0.21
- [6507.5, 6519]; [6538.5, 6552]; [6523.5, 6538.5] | 0.22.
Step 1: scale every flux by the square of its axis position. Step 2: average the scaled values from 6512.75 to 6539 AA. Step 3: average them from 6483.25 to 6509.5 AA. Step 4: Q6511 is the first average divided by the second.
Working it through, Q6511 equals 0.99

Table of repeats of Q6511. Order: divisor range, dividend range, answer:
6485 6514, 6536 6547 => 1.01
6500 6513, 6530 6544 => 1.01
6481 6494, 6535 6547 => 1.01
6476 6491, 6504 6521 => 1.03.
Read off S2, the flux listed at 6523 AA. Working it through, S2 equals 24.77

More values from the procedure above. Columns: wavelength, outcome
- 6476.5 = 24.95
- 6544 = 27.95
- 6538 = 22.28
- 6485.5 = 27.27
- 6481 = 25.93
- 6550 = 25.48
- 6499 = 25.97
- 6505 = 26.92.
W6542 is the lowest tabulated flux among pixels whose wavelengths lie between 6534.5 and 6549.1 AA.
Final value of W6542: 22.28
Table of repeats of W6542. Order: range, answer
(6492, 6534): 23.14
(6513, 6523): 23.45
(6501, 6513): 24.13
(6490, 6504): 22.97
